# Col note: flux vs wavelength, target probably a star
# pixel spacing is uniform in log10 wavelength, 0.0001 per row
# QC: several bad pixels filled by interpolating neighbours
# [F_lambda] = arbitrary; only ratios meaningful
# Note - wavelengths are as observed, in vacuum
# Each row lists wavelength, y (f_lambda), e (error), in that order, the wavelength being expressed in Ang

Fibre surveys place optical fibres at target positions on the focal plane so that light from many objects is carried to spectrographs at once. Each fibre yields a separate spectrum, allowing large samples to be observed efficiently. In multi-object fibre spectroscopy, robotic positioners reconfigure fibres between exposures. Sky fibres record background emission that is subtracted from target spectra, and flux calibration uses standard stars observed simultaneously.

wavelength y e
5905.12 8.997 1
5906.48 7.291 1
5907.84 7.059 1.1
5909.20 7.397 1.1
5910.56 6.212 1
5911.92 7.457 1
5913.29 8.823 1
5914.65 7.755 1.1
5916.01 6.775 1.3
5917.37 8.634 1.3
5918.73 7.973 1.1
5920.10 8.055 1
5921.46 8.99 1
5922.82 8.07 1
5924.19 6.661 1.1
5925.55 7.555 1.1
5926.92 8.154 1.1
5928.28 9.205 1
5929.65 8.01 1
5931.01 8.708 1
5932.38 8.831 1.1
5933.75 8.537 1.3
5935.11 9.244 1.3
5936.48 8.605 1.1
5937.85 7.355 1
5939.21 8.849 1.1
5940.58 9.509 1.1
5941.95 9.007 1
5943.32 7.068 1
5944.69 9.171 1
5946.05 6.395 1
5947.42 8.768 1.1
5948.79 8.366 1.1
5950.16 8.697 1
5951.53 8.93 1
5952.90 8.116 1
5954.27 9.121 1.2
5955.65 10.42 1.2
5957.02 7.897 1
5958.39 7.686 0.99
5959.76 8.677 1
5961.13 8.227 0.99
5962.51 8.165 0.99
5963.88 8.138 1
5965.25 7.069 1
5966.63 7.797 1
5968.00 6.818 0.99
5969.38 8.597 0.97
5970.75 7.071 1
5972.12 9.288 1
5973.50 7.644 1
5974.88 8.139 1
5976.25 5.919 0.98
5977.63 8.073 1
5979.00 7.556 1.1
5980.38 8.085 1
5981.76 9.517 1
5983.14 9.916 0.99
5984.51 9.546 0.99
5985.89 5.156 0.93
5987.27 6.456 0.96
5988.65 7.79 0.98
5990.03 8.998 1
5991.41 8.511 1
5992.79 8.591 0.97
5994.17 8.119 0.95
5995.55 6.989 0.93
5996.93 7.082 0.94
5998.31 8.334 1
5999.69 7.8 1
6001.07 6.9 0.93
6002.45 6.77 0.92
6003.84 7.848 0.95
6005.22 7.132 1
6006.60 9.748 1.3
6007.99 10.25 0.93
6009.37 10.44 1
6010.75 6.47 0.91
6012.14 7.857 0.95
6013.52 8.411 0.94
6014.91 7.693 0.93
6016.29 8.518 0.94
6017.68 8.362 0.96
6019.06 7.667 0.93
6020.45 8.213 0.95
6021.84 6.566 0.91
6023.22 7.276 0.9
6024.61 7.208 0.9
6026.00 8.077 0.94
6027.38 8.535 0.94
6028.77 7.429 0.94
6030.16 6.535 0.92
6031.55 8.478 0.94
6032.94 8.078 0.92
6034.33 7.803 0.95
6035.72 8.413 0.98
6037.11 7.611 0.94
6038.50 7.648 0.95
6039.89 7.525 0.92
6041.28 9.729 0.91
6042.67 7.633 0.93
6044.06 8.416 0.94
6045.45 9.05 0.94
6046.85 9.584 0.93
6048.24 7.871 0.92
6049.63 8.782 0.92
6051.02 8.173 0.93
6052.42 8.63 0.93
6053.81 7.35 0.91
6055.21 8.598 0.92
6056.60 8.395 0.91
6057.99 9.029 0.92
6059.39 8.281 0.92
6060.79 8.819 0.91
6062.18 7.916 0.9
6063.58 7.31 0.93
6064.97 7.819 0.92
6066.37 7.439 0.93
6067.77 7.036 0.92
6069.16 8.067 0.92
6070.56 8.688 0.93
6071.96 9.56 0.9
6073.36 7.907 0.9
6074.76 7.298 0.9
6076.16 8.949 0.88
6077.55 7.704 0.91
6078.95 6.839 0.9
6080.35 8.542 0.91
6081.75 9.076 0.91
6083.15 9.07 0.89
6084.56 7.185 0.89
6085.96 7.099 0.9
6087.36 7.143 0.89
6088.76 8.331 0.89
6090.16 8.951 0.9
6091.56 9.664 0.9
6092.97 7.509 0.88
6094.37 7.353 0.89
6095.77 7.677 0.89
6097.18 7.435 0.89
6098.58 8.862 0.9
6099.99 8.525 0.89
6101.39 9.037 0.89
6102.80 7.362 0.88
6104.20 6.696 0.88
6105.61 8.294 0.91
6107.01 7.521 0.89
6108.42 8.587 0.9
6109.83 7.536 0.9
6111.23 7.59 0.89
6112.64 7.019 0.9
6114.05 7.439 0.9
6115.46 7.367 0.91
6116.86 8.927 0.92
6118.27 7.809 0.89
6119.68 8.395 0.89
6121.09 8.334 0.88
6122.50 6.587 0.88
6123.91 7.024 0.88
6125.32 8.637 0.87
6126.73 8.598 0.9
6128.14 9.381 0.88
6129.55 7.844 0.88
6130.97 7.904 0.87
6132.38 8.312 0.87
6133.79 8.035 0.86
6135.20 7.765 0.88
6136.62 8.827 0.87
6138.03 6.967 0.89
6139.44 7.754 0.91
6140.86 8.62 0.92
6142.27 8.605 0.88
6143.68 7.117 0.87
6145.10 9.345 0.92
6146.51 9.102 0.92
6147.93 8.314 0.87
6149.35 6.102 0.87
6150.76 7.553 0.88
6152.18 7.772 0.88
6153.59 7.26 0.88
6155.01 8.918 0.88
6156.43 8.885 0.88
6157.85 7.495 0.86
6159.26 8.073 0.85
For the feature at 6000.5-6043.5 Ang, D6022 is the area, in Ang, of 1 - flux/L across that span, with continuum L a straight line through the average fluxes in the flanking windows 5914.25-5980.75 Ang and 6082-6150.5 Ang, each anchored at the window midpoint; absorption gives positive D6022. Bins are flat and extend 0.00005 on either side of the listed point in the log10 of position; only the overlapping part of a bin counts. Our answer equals 0.68 Ang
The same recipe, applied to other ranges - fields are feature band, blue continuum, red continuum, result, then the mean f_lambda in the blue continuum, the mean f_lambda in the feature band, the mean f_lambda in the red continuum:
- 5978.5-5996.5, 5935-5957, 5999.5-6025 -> 0.2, 8.56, 8.08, 7.97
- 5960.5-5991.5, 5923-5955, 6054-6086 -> 1.4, 8.38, 7.92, 8.12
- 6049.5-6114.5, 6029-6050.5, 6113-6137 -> 0.6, 8.19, 8.04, 8.04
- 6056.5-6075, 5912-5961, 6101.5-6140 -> -0.2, 8.35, 8.12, 7.89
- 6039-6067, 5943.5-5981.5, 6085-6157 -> -1.0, 8.11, 8.32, 7.99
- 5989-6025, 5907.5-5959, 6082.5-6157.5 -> 0.6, 8.22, 7.99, 8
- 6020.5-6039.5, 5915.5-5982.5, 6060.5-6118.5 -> 0.9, 8.21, 7.68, 7.97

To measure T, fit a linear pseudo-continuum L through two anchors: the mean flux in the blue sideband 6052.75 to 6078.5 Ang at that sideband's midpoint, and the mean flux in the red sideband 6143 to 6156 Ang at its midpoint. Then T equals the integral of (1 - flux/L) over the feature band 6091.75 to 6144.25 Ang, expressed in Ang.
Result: 0.5 Ang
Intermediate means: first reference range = 8.12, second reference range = 7.96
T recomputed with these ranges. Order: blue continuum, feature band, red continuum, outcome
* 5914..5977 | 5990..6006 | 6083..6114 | 0.7 Ang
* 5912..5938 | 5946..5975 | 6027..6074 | -0.1 Ang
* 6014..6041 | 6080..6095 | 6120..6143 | -0.4 Ang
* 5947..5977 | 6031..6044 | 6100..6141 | -0.1 Ang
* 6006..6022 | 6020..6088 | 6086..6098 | 1.1 Ang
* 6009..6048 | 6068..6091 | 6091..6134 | -0.4 Ang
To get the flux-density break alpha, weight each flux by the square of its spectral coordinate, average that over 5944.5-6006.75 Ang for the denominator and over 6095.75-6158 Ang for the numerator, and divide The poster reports 1.05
